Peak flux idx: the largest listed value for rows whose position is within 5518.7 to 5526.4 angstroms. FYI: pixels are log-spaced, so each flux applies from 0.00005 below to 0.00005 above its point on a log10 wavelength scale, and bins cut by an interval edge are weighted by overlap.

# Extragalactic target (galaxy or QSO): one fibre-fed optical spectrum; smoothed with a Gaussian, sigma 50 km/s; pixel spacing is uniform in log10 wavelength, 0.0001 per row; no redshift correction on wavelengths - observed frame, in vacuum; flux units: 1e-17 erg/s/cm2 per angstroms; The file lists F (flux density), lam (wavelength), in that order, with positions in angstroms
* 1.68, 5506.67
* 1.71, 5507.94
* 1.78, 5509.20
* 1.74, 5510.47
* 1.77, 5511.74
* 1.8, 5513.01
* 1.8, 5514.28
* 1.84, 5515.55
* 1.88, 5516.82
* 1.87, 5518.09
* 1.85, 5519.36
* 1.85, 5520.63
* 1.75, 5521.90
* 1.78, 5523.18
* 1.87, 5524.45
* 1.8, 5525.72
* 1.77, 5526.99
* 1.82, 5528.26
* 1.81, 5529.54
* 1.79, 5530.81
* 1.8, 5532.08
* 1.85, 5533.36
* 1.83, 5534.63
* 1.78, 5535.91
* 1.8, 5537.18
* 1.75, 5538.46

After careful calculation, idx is 1.87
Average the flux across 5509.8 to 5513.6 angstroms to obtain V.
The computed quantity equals 1.77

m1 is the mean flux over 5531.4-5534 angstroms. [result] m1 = 1.83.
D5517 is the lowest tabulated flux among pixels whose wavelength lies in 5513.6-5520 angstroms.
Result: 1.8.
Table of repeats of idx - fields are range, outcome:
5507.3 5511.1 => 1.78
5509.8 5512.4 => 1.77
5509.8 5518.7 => 1.88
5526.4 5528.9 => 1.82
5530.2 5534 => 1.85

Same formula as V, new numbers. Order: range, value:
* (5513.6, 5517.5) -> 1.84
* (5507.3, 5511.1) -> 1.75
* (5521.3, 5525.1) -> 1.8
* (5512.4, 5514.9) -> 1.8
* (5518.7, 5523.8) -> 1.81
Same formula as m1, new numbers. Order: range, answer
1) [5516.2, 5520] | 1.87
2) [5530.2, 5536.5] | 1.81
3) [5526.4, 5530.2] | 1.8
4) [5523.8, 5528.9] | 1.82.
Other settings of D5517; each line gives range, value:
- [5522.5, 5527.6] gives 1.77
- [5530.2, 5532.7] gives 1.79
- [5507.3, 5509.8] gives 1.71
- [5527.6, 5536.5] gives 1.78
